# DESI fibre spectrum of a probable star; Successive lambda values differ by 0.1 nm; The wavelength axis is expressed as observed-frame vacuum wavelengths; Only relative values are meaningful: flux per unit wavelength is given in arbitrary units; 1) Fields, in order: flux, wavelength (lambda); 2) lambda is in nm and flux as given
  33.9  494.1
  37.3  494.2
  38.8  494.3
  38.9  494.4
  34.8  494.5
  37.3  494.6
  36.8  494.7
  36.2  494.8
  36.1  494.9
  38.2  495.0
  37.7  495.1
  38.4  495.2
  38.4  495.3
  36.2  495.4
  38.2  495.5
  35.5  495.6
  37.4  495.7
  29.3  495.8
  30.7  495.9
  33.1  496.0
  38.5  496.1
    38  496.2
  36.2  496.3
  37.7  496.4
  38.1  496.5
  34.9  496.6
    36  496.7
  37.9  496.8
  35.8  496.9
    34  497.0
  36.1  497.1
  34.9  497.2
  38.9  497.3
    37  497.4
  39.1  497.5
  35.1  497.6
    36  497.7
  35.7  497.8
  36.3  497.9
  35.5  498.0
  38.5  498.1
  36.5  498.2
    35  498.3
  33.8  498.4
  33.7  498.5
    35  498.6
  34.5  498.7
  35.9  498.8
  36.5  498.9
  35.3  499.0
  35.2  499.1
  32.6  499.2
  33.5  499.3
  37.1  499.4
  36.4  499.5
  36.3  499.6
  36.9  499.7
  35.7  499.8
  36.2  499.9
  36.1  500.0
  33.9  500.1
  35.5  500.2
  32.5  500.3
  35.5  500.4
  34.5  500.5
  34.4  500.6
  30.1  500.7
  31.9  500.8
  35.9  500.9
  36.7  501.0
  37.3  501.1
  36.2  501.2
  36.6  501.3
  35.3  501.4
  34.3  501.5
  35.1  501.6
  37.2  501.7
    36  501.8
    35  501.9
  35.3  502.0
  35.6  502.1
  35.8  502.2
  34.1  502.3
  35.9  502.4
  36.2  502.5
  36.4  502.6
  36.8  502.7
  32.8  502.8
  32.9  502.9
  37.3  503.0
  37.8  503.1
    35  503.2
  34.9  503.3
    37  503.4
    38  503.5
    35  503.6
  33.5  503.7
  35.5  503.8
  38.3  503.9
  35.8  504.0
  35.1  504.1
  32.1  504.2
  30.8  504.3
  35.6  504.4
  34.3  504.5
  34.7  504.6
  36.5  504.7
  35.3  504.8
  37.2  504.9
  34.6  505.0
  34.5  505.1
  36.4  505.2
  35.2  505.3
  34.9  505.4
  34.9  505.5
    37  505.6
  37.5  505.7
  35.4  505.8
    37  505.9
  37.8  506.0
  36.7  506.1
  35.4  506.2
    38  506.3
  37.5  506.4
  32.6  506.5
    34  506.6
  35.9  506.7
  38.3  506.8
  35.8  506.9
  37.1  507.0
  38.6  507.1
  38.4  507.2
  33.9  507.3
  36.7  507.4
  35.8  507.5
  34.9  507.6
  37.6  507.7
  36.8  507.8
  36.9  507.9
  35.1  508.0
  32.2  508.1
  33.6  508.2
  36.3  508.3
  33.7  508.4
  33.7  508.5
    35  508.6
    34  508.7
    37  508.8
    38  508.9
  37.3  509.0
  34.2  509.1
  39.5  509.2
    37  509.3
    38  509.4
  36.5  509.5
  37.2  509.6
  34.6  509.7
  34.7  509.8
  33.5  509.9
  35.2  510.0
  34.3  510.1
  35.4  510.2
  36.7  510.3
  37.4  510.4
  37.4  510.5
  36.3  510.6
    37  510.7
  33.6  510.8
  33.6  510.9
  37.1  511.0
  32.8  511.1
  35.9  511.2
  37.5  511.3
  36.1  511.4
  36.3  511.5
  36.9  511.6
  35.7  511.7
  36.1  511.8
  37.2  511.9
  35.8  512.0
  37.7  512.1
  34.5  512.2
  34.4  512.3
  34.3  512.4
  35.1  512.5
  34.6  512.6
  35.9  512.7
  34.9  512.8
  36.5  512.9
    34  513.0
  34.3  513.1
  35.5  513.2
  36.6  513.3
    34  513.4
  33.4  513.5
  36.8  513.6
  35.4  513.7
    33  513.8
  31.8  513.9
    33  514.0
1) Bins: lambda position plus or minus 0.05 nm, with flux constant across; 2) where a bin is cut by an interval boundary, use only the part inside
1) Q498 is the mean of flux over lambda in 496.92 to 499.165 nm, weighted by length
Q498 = 35.8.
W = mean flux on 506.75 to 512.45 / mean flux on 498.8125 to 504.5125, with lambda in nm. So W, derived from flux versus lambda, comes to 1.02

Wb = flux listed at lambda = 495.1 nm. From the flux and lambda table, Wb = 37.7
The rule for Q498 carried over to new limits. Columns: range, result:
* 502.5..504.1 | 35.8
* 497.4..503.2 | 35.4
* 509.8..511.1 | 35.5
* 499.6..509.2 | 35.6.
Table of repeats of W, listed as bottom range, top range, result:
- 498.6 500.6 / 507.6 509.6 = 1.02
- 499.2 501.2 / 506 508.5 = 1.02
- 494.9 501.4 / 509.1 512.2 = 1.01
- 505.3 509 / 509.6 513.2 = 0.99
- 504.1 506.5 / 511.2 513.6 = 1.00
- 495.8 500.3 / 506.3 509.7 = 1.01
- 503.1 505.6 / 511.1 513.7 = 1.01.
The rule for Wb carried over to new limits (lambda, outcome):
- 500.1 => 33.9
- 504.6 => 34.7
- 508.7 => 34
